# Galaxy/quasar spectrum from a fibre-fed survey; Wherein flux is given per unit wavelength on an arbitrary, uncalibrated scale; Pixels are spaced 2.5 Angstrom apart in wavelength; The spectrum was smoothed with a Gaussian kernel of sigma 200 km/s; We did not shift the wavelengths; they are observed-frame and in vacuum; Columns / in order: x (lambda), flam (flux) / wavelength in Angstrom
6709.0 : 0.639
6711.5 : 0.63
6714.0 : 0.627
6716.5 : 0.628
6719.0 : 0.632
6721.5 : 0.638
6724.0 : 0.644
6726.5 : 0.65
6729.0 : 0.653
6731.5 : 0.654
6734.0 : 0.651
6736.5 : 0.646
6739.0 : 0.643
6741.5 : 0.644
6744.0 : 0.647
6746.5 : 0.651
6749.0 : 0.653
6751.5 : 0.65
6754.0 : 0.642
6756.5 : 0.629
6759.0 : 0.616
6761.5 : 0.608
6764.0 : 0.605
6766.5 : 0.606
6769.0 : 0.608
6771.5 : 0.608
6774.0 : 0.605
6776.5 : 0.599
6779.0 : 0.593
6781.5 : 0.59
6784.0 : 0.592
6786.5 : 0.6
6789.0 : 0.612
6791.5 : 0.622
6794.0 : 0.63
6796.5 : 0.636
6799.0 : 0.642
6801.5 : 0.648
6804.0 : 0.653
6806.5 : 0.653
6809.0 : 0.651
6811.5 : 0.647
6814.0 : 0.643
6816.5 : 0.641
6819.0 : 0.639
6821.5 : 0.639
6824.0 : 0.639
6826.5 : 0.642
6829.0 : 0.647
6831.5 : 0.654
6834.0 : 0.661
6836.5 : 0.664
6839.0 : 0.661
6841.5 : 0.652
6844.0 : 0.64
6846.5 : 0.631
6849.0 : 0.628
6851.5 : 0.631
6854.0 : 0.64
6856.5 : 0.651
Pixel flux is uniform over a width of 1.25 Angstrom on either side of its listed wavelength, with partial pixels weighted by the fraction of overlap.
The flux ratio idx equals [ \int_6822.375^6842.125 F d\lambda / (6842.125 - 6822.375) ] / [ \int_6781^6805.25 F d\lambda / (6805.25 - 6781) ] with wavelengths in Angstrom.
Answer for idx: 1.05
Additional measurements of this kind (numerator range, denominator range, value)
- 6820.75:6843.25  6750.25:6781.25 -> 1.06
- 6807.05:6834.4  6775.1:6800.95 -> 1.05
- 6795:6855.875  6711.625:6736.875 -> 1.01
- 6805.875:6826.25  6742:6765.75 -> 1.02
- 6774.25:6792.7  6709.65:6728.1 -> 0.95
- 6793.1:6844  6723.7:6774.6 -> 1.02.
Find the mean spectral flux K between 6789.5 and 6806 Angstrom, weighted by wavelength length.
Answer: 0.638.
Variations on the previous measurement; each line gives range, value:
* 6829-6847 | 0.652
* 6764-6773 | 0.607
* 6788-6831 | 0.641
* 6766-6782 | 0.602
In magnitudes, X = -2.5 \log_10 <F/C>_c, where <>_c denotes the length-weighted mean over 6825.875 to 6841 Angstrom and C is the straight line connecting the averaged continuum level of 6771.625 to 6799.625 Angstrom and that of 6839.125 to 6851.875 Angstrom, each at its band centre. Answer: -0.04 mag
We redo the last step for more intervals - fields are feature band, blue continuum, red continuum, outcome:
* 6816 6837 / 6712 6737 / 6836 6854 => -0.01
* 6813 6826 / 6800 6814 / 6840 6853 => 0.01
